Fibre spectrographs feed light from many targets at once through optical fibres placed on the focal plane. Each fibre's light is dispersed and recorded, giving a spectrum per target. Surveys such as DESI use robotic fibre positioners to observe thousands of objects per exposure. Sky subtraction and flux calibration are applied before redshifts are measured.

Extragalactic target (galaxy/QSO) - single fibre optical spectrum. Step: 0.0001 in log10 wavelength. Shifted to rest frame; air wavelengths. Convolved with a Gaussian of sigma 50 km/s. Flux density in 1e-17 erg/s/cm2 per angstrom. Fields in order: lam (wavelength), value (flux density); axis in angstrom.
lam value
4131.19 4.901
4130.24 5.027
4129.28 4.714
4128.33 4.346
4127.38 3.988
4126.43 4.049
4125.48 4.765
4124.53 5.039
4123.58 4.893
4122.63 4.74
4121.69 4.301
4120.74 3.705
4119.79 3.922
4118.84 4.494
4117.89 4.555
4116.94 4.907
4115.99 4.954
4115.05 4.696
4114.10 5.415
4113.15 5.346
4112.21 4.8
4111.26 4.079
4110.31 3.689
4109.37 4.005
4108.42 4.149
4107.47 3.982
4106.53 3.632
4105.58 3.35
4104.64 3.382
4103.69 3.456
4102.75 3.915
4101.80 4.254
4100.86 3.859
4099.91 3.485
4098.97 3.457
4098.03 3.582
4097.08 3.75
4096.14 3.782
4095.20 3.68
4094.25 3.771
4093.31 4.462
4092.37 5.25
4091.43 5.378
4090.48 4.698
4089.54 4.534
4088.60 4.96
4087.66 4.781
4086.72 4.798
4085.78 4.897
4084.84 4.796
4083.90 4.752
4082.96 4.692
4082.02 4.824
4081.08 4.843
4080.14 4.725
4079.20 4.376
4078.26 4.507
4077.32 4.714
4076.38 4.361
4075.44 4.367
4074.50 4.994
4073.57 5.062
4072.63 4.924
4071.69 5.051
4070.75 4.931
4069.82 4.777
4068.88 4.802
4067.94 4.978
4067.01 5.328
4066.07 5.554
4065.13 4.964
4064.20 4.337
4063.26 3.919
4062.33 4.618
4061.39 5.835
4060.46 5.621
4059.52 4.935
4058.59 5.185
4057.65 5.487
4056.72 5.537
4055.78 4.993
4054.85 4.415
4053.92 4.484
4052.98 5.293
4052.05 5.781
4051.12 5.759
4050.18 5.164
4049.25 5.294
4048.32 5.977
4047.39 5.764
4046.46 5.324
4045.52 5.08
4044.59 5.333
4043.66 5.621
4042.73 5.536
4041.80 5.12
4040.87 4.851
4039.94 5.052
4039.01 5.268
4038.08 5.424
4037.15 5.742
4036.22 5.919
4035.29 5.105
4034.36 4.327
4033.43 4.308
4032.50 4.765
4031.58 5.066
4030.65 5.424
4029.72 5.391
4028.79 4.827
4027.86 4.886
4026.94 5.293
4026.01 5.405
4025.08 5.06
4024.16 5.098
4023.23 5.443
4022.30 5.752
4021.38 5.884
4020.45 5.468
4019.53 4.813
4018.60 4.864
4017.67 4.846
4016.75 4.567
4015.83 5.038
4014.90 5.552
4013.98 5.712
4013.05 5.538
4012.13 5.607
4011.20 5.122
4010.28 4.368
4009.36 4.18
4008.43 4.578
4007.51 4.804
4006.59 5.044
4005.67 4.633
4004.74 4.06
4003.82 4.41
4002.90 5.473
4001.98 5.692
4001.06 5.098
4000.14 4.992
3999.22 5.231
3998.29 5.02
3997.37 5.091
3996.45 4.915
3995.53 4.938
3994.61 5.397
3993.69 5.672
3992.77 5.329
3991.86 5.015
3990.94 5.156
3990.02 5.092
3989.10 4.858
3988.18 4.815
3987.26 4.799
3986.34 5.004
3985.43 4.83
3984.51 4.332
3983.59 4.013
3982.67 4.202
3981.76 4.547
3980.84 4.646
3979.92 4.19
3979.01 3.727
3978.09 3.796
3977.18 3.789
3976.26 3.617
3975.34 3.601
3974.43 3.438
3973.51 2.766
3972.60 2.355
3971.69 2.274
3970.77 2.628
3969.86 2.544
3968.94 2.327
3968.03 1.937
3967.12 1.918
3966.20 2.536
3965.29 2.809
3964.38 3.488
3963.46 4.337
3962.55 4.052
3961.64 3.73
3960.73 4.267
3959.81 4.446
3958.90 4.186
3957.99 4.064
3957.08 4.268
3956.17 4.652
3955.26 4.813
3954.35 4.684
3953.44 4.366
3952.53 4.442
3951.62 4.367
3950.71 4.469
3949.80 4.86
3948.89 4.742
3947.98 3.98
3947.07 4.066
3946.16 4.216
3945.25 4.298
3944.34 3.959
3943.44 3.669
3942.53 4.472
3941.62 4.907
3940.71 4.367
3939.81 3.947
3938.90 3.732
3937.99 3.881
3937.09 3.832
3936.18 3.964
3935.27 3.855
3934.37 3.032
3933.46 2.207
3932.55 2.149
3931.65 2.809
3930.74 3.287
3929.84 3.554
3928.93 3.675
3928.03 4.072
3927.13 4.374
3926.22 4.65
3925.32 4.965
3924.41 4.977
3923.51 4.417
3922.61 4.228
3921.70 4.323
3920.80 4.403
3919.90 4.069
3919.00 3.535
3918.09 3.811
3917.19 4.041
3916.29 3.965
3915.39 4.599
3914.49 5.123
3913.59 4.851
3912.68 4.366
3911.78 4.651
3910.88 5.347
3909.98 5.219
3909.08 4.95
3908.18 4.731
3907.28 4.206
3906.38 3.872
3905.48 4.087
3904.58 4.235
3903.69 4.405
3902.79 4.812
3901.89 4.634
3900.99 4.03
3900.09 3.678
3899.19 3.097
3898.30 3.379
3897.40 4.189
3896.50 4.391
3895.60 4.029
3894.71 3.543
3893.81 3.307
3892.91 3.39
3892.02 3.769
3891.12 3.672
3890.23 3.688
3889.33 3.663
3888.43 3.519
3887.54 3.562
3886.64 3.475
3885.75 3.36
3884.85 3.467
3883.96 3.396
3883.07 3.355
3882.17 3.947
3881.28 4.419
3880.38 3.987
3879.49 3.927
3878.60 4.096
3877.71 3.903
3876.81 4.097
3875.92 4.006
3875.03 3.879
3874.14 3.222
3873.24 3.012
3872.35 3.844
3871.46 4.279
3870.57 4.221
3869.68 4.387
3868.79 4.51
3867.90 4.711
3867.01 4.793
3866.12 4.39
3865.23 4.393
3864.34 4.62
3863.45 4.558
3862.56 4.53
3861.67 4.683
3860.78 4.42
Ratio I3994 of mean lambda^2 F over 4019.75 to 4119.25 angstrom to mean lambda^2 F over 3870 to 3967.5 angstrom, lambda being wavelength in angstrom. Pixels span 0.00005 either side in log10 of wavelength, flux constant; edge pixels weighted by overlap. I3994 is 1.30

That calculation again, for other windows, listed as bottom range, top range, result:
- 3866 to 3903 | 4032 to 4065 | 1.45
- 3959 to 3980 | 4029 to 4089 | 1.63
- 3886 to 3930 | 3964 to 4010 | 1.05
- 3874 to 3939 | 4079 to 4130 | 1.21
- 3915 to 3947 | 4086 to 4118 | 1.17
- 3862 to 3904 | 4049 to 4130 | 1.29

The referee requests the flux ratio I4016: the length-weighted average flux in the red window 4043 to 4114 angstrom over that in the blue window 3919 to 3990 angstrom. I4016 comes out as 1.20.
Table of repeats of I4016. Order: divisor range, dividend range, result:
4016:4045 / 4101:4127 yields 0.83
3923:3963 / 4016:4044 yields 1.27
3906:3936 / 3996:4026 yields 1.23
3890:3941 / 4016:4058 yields 1.29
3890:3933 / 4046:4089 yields 1.21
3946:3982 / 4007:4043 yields 1.37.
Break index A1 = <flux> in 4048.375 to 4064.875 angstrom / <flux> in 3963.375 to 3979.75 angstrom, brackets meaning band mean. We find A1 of 1.71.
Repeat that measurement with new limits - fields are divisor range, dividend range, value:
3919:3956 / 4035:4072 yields 1.28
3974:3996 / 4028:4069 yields 1.14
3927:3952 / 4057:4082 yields 1.26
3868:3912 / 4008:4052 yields 1.31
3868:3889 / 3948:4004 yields 1.10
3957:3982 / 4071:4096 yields 1.37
